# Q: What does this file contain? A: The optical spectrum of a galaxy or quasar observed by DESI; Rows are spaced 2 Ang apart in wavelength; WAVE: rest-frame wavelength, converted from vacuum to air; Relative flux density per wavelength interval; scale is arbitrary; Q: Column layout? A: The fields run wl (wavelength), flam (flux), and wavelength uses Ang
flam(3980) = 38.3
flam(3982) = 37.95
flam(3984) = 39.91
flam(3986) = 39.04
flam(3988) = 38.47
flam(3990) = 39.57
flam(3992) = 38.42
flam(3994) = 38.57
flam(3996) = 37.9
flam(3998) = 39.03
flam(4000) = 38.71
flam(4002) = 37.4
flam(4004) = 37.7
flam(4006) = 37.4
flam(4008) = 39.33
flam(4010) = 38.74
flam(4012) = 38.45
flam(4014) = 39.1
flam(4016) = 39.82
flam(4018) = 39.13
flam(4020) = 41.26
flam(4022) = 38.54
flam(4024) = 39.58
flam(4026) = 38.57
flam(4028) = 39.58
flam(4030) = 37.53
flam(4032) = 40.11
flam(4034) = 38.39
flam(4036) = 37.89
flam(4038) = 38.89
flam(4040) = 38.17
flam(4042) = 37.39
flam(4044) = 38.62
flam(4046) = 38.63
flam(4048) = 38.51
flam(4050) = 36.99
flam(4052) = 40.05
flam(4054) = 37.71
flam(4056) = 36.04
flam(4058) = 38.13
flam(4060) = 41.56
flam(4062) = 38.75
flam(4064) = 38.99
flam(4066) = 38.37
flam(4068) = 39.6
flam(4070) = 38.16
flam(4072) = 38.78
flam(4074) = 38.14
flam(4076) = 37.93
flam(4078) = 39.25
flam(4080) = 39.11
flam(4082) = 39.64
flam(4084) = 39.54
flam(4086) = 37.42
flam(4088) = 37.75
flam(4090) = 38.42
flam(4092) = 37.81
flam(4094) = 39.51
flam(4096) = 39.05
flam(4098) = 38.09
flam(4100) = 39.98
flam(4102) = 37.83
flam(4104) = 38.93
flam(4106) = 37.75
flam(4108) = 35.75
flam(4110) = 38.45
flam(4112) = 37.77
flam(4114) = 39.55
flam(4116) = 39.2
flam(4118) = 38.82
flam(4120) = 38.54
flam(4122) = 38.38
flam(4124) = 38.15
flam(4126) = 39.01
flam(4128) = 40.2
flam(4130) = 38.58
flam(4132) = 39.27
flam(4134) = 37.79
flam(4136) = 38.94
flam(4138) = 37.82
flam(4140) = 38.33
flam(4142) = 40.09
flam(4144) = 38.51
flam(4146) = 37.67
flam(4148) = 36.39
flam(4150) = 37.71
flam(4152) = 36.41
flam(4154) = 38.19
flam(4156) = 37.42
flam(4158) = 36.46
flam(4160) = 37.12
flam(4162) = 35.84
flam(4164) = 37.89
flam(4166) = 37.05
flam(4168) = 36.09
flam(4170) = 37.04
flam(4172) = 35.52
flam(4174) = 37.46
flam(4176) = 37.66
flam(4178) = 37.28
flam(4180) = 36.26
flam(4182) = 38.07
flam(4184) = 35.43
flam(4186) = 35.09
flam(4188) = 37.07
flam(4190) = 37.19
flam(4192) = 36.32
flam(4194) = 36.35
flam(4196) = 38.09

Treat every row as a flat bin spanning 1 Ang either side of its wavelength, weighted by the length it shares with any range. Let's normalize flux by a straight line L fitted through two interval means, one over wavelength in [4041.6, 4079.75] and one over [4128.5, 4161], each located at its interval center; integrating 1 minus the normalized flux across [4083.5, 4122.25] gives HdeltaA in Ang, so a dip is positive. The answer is -0.2 Ang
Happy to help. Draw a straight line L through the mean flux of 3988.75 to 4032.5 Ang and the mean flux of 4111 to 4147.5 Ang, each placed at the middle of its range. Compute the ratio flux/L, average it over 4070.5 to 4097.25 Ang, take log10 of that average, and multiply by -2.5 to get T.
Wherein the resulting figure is 0.00 mag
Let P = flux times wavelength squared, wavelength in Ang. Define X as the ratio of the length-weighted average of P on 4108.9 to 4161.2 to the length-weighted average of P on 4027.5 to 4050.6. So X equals 1.0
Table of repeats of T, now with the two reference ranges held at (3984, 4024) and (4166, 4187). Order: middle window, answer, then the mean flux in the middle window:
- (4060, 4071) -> -0.03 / 39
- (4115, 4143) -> -0.05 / 38.8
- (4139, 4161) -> -0.02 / 37.7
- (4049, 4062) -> -0.01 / 38.4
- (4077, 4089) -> -0.03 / 38.8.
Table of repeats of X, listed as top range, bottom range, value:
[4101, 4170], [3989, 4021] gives 1.04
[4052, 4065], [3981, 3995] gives 1.03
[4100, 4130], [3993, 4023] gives 1.05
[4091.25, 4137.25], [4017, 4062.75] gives 1.03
